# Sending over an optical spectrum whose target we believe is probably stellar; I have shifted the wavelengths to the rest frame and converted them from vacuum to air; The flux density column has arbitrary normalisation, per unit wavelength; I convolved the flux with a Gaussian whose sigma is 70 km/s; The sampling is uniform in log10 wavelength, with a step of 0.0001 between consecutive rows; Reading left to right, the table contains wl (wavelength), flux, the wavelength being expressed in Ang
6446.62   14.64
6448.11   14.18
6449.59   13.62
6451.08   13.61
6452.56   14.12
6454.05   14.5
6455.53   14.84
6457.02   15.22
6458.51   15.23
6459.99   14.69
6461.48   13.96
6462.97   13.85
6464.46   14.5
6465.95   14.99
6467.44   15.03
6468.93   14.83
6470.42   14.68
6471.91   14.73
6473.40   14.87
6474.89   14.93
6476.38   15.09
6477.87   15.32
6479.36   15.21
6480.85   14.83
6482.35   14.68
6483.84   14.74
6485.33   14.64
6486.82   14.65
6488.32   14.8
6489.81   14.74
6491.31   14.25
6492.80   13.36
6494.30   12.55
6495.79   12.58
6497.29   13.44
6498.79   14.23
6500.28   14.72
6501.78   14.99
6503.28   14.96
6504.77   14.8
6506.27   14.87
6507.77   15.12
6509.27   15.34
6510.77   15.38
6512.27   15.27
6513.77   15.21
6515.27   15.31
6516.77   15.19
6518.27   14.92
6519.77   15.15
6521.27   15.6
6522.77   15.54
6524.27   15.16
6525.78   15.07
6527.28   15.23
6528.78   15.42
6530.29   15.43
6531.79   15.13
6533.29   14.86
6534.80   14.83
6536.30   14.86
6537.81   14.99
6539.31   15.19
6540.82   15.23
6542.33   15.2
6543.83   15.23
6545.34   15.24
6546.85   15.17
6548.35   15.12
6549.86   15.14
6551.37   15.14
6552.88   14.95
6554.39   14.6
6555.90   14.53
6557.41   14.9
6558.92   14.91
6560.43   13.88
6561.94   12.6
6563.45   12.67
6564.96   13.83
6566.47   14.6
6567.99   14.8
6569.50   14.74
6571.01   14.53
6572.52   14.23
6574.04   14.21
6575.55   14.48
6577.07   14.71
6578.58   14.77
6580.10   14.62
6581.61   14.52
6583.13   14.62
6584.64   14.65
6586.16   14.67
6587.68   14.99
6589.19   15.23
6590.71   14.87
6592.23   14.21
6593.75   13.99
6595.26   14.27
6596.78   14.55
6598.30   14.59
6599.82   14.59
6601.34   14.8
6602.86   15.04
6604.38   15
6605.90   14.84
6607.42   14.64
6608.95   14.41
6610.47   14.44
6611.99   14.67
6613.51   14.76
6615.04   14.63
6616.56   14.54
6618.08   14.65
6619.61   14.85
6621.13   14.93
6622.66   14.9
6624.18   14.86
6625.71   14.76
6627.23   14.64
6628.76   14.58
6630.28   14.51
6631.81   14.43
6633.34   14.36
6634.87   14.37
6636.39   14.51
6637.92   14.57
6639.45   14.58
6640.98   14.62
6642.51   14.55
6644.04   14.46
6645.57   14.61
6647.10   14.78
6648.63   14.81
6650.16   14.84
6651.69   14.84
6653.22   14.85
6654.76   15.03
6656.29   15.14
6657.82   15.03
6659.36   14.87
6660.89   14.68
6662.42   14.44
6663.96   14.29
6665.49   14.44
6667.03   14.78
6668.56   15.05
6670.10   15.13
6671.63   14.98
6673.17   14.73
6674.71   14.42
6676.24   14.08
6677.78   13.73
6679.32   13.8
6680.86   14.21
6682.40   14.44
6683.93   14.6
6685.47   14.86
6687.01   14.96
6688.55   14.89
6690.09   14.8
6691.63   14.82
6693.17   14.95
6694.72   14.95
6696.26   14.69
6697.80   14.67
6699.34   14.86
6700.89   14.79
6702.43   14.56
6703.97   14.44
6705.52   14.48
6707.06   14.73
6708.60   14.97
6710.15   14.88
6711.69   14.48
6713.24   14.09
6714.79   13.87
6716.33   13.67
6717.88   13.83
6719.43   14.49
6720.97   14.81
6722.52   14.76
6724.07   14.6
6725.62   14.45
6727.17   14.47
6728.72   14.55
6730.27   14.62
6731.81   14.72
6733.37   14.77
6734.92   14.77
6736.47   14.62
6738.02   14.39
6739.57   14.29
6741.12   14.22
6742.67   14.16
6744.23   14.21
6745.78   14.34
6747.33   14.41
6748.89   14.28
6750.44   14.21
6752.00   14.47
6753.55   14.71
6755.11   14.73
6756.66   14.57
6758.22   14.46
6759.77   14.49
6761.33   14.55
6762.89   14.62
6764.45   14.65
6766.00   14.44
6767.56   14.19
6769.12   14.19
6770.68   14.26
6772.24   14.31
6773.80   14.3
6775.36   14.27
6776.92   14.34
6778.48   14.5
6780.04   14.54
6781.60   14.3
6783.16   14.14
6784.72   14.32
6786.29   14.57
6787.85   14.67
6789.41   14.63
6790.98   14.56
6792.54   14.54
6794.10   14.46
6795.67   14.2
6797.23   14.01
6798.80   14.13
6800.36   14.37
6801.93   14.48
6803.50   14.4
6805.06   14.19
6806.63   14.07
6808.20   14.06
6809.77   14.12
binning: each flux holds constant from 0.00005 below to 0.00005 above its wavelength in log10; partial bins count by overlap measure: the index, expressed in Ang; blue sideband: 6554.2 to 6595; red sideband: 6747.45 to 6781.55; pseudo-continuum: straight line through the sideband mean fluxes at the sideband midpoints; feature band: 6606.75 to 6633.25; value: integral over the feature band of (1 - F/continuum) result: -0.4 Ang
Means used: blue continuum 14.4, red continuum 14.4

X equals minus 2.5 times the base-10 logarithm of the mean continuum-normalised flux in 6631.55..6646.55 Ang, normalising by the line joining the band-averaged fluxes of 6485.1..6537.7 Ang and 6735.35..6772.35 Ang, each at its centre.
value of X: 0.01 mag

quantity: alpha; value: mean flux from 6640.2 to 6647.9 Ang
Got 14.6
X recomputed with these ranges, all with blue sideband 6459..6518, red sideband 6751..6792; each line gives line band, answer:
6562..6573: 0.037 mag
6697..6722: 0.001 mag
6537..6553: -0.039 mag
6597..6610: -0.011 mag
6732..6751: 0.006 mag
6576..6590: -0.012 mag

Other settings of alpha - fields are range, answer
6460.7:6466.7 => 14.3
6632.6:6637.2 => 14.4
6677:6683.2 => 14.1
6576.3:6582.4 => 14.6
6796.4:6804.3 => 14.3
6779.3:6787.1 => 14.4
